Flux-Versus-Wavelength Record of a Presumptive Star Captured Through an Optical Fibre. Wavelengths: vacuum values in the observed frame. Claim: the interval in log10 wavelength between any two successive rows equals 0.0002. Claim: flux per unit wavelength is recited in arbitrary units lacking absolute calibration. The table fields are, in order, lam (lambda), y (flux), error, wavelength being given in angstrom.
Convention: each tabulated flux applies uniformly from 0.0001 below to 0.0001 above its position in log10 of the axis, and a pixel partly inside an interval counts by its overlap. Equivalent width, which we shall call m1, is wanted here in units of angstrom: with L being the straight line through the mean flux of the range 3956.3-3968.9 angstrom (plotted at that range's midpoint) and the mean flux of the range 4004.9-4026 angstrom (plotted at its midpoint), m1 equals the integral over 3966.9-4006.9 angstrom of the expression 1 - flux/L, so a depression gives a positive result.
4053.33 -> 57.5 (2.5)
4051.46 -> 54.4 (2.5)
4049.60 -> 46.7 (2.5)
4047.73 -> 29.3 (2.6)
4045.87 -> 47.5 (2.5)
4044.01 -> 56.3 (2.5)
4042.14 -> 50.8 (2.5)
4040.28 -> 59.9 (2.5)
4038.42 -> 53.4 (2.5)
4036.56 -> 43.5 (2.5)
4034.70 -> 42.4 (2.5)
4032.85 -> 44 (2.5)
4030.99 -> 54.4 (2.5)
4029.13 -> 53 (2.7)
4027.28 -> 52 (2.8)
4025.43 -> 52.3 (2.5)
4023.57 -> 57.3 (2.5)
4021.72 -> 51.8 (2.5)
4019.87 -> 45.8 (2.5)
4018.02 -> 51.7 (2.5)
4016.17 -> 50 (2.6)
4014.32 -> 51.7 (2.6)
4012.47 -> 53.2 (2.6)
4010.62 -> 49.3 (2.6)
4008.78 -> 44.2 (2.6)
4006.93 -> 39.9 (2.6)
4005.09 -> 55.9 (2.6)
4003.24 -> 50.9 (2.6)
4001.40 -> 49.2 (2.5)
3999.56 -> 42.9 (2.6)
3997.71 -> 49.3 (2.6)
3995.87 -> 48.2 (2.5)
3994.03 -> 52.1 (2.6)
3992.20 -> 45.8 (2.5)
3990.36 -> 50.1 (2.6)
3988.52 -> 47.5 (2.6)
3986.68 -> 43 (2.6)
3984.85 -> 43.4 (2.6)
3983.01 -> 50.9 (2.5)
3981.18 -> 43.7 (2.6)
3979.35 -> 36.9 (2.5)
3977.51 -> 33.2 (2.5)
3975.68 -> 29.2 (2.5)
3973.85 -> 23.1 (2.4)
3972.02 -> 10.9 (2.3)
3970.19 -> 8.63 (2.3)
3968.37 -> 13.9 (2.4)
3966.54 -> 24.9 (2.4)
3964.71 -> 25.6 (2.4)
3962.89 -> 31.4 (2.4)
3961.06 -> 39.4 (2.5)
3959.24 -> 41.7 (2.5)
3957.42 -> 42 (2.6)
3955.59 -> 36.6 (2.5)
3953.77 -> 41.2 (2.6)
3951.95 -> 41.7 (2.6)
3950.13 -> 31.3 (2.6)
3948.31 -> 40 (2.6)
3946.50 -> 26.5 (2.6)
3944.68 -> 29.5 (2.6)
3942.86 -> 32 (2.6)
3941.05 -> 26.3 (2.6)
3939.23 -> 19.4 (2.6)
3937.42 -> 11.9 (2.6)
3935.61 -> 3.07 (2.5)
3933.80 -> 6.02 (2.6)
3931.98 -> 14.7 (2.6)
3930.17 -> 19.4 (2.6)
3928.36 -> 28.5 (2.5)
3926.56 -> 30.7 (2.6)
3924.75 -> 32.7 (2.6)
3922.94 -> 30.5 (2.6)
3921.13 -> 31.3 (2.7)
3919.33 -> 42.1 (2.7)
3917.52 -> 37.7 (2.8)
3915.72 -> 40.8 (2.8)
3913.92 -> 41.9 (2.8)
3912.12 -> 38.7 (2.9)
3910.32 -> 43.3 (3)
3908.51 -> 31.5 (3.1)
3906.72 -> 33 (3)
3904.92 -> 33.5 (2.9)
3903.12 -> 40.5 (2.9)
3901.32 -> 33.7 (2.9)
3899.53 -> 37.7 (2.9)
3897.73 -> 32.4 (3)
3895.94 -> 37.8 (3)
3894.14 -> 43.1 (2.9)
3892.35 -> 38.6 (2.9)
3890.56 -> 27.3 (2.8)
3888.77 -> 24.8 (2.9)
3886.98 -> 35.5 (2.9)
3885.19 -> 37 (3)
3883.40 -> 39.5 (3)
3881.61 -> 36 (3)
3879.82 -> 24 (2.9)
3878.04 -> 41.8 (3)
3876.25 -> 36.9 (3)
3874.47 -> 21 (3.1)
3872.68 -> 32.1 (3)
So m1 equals 1.7 angstrom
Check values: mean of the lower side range 31.9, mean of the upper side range 50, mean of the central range 39.3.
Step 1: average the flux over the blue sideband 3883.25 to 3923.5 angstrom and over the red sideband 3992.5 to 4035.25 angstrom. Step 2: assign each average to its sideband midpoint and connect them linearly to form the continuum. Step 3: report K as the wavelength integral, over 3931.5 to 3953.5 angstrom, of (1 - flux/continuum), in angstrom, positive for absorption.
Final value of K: 9.09 angstrom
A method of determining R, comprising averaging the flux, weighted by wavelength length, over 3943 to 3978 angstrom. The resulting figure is 30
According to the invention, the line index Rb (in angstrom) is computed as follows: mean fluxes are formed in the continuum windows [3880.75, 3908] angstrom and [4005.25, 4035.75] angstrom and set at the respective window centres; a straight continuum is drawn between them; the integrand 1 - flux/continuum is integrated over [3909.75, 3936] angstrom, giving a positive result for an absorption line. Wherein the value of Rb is 5.82 angstrom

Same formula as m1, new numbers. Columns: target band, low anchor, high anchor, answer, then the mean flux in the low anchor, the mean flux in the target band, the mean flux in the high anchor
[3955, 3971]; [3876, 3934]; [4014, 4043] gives 4.7 angstrom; 33.7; 29.3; 50.9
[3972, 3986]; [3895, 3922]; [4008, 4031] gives 3.2 angstrom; 37.1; 35.6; 51.2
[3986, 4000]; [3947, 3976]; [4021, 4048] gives -3.2 angstrom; 30.1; 47.6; 50.3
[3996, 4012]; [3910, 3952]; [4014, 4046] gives -1.0 angstrom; 28.7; 47.9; 51.1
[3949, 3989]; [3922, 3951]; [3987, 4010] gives 2.7 angstrom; 23.9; 33.5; 47.9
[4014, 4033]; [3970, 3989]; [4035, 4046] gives -1.9 angstrom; 34.3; 51.6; 51.6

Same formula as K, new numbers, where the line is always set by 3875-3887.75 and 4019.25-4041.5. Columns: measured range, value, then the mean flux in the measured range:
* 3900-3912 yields 0.6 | 36.2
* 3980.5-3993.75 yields -0.1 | 46.7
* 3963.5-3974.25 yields 6.4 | 18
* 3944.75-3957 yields 1.9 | 36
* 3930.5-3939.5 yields 6.6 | 11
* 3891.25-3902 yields 0.0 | 37.1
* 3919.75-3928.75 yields 1.9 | 31.5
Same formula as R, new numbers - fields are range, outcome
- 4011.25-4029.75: 51.8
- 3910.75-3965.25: 30.6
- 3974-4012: 44.9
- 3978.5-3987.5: 43.7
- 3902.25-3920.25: 38.3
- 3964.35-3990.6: 32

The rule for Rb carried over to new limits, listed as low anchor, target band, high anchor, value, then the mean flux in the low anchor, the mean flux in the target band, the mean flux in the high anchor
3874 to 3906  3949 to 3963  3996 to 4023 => 1.3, 34.7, 38.6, 49.1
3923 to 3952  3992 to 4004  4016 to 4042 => -1.9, 24.3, 48.5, 50.9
